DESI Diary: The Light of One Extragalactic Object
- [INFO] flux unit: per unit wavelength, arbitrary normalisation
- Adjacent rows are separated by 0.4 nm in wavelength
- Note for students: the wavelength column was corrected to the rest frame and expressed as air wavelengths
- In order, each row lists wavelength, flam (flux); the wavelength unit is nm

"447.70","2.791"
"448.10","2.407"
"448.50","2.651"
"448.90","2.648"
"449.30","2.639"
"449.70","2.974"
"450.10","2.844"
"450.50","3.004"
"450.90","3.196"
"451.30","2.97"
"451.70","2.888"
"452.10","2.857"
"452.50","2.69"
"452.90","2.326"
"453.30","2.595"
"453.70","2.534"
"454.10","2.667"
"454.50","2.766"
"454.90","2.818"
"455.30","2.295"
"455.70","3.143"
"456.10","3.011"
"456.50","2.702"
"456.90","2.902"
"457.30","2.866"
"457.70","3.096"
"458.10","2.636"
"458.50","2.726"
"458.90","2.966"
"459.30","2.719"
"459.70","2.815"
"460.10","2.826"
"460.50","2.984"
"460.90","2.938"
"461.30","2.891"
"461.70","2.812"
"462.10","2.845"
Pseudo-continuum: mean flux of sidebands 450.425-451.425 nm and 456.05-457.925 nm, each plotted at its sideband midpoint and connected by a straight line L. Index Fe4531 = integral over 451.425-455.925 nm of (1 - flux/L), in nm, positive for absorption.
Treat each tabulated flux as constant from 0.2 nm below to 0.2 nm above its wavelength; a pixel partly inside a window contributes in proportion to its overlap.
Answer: 0.45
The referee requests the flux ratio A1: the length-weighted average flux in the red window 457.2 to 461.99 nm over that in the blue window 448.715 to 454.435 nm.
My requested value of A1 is 1.03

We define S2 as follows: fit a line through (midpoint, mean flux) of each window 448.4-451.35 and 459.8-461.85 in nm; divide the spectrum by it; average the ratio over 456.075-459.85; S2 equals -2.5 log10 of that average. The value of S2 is 0.02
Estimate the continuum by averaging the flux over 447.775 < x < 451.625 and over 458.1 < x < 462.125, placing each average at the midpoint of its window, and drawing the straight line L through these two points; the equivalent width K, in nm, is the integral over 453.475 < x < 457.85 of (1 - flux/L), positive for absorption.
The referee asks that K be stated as 0.06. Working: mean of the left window 2.82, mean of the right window 2.84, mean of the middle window 2.8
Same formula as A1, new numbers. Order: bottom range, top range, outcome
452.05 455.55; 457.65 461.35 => 1.09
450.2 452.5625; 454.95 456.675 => 0.95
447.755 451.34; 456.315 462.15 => 1.01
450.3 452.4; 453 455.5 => 0.88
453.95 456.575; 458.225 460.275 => 1.01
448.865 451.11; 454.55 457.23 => 0.97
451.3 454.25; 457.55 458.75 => 1.05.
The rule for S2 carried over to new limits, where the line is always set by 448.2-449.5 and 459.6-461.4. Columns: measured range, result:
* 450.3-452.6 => -0.10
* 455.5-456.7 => -0.06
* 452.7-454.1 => 0.09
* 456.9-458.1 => -0.03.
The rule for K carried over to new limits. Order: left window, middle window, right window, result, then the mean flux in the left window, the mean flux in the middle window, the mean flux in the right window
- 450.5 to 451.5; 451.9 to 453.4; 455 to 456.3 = 0.18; 3.07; 2.62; 2.82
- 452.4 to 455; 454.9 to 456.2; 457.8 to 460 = -0.06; 2.62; 2.8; 2.79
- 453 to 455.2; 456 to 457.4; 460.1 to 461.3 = -0.05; 2.64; 2.86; 2.93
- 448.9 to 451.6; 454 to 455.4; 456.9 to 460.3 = 0.10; 2.91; 2.66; 2.84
